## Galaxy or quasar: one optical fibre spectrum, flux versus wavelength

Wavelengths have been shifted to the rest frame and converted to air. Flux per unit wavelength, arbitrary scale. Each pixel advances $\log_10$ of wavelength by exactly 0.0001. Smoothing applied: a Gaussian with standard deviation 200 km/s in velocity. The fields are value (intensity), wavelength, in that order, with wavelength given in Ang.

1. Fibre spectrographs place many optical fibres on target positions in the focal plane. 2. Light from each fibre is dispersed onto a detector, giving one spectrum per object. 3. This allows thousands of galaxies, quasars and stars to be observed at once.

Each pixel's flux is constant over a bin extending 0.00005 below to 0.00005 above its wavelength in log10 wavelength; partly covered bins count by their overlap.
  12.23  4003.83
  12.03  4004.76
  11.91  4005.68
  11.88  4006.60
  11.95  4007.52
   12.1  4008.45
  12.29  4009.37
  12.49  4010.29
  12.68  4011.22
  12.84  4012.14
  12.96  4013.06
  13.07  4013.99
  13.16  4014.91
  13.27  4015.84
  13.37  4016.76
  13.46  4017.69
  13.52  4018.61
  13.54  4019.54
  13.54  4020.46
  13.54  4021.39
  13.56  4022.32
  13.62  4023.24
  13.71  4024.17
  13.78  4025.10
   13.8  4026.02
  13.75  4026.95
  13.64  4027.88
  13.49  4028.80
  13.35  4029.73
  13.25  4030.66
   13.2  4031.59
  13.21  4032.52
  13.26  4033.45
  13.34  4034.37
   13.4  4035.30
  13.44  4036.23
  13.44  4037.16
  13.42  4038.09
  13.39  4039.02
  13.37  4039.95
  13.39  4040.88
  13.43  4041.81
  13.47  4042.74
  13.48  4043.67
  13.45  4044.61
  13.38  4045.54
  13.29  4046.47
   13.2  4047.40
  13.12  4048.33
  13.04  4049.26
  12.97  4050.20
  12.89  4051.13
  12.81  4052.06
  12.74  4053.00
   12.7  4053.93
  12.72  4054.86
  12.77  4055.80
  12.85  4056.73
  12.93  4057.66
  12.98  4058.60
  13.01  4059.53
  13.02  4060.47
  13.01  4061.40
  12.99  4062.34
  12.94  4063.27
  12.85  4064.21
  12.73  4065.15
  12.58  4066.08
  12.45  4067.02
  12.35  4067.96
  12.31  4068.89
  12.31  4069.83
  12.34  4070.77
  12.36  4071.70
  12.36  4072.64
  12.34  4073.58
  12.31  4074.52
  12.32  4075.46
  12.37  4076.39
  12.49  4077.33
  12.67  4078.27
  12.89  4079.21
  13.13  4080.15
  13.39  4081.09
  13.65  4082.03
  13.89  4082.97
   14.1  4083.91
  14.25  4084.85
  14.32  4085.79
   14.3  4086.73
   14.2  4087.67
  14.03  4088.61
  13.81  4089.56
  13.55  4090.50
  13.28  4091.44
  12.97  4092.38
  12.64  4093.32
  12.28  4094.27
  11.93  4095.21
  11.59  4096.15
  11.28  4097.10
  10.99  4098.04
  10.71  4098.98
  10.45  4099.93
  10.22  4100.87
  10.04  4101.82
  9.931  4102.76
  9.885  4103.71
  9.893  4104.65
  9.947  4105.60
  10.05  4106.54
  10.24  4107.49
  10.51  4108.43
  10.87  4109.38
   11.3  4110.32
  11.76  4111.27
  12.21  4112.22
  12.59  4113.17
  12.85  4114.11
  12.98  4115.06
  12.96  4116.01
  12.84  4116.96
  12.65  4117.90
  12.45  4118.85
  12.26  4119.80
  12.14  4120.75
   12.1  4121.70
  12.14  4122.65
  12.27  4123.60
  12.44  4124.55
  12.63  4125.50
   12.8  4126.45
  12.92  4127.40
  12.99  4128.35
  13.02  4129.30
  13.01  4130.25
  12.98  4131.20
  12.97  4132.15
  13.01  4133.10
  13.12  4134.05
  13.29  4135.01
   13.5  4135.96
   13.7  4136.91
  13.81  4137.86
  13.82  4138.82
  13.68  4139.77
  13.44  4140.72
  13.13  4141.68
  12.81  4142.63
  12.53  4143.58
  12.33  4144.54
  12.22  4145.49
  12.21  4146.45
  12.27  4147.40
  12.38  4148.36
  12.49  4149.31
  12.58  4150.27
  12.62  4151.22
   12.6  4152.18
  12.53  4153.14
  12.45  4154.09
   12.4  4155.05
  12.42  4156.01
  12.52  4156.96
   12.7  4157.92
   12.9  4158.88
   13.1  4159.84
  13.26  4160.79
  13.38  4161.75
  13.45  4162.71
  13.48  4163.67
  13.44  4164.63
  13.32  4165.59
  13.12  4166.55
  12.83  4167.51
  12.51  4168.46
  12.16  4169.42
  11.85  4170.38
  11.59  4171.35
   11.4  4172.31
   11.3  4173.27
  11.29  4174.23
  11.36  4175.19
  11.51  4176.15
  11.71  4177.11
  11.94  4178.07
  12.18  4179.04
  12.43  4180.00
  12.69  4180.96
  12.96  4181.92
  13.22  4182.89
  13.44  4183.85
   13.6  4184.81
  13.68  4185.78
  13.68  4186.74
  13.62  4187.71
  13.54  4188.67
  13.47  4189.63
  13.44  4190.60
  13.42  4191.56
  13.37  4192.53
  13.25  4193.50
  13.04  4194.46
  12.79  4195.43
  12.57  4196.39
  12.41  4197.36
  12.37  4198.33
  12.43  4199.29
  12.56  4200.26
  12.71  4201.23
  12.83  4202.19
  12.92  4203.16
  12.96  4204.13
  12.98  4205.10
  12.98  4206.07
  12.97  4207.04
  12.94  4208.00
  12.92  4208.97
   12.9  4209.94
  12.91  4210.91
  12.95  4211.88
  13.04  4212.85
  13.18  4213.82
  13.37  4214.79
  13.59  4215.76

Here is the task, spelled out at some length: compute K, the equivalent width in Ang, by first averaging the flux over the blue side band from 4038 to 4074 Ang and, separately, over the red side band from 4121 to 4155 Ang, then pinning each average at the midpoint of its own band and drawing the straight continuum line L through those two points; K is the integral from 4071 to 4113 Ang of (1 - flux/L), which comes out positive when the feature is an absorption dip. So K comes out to 2.41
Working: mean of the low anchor 12.9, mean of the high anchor 12.8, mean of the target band 12.1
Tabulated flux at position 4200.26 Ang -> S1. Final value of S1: 12.56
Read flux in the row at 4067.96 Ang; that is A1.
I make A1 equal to 12.35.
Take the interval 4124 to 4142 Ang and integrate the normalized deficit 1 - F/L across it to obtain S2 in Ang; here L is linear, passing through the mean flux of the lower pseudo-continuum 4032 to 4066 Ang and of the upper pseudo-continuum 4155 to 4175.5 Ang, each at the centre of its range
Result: -0.7 Ang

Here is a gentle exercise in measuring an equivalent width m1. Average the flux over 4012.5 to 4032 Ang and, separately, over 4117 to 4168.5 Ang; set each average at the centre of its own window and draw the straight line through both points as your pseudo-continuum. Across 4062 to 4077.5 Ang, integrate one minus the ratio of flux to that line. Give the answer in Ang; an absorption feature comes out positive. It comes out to 0.8 Ang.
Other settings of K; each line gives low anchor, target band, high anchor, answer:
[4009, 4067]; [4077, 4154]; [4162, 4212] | 3.0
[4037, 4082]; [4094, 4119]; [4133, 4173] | 3.0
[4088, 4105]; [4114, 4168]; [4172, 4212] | -3.0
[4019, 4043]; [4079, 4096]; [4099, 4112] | -3.5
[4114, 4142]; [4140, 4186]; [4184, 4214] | 1.5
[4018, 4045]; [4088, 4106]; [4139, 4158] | 2.0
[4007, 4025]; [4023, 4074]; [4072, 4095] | 0.3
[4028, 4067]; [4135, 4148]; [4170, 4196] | -0.2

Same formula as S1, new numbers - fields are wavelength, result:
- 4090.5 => 13.55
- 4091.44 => 13.28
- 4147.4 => 12.27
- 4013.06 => 12.96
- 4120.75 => 12.14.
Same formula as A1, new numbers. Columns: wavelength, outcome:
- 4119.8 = 12.26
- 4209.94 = 12.9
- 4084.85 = 14.25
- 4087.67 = 14.2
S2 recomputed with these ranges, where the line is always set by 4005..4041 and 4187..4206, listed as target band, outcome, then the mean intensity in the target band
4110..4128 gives 0.86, 12.4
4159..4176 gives 0.67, 12.5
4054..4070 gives 0.46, 12.8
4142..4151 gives 0.42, 12.5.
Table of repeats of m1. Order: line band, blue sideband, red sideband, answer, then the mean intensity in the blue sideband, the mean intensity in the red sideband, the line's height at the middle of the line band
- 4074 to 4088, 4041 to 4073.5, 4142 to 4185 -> -0.6 Ang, 12.9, 12.5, 12.8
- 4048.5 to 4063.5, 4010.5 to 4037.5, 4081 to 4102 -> 0.2 Ang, 13.4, 12.7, 13.1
